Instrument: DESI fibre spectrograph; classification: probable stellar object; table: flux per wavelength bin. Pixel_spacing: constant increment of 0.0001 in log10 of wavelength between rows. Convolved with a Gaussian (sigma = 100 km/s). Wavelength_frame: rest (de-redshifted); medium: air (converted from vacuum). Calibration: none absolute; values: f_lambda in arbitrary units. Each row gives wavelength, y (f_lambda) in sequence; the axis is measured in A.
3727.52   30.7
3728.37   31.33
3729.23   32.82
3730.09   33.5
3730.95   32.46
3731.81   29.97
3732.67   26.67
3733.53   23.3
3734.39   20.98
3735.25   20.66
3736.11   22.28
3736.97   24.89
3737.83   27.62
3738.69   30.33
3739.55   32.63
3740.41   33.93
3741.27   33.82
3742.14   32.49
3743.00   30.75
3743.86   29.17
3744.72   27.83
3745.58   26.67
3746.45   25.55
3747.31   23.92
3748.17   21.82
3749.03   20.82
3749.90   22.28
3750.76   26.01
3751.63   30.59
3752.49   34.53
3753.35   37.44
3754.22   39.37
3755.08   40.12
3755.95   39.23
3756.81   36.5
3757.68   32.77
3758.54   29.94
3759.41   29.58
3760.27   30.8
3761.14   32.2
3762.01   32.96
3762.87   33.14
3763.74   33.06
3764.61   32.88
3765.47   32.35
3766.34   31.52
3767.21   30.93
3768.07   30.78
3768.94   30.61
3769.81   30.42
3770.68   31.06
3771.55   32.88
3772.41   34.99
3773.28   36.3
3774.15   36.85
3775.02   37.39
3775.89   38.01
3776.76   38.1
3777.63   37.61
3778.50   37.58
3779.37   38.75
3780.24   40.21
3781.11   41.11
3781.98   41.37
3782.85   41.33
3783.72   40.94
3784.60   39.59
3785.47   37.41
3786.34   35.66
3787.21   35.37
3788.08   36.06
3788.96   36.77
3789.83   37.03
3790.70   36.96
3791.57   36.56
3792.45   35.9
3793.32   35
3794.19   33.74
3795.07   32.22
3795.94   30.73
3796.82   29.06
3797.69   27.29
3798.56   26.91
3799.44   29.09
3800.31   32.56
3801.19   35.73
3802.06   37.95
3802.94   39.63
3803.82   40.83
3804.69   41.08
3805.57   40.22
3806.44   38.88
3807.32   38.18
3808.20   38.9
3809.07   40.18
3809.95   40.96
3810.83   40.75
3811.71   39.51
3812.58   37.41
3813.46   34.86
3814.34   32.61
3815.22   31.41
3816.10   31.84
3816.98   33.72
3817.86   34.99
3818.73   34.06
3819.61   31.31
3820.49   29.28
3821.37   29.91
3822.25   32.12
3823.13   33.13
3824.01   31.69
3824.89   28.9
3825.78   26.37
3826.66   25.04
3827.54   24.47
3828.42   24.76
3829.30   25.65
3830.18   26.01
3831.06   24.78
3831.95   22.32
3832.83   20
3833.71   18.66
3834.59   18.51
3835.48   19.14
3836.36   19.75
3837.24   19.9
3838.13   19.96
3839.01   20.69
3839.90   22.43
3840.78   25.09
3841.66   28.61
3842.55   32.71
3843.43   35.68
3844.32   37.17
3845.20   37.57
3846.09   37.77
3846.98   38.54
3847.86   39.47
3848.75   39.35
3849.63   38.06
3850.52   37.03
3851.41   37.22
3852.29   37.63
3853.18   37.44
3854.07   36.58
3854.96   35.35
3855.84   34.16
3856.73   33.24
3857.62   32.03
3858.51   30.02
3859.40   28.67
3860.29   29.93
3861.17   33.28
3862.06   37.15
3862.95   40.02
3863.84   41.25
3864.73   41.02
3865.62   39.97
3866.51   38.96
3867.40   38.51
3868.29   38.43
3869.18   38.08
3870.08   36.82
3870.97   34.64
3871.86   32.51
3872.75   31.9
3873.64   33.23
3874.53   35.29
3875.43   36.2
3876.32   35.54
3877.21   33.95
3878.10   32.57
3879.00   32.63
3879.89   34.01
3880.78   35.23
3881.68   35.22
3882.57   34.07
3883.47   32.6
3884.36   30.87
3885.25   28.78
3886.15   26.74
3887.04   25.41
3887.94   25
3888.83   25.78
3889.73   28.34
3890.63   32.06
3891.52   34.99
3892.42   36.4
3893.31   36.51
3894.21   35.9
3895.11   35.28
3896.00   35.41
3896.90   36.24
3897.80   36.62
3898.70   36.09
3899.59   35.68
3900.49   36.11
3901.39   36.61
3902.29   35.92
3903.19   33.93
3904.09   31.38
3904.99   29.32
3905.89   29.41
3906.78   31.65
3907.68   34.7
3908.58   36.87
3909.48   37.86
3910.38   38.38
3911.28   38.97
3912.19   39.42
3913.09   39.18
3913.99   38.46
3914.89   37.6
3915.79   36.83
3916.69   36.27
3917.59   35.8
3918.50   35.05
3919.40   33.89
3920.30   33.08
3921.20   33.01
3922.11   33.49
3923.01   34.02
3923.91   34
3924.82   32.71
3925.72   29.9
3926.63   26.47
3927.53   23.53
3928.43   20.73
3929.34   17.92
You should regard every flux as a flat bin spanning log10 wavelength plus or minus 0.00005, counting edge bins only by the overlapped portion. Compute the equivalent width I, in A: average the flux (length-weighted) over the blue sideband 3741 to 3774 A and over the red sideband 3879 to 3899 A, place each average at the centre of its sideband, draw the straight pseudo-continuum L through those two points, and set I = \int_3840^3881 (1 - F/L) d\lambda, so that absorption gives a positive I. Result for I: -3.8 A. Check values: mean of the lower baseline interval 31.3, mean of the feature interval 35.3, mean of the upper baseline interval 32.6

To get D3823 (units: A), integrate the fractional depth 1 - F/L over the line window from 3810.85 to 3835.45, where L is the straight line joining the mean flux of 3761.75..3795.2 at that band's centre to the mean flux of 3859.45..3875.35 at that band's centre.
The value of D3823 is 4.8 A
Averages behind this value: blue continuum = 35.7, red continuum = 36.3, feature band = 29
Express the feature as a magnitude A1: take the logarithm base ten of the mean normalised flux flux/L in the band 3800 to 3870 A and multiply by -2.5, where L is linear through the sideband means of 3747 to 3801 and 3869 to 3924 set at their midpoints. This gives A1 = 0.04 mag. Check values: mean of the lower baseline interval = 33.8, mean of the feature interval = 32.9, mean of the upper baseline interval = 34.1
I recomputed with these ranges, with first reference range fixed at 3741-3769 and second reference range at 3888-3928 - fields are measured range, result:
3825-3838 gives 3.97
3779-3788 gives -2.13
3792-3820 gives -2.79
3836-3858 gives 0.23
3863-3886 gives -1.22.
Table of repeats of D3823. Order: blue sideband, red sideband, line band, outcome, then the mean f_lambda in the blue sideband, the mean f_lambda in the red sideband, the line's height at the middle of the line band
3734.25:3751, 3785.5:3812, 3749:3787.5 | -4.5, 26.8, 36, 31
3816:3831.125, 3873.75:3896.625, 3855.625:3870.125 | -2.1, 29.4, 32.6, 31.5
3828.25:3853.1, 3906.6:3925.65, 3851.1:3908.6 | -3.3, 28.9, 35.7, 32.4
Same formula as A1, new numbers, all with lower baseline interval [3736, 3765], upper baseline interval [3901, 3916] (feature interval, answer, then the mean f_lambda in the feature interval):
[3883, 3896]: 0.13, 31.2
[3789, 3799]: -0.03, 33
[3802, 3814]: -0.21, 39.2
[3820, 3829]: 0.16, 28.5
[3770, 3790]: -0.18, 37.4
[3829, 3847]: 0.28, 26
